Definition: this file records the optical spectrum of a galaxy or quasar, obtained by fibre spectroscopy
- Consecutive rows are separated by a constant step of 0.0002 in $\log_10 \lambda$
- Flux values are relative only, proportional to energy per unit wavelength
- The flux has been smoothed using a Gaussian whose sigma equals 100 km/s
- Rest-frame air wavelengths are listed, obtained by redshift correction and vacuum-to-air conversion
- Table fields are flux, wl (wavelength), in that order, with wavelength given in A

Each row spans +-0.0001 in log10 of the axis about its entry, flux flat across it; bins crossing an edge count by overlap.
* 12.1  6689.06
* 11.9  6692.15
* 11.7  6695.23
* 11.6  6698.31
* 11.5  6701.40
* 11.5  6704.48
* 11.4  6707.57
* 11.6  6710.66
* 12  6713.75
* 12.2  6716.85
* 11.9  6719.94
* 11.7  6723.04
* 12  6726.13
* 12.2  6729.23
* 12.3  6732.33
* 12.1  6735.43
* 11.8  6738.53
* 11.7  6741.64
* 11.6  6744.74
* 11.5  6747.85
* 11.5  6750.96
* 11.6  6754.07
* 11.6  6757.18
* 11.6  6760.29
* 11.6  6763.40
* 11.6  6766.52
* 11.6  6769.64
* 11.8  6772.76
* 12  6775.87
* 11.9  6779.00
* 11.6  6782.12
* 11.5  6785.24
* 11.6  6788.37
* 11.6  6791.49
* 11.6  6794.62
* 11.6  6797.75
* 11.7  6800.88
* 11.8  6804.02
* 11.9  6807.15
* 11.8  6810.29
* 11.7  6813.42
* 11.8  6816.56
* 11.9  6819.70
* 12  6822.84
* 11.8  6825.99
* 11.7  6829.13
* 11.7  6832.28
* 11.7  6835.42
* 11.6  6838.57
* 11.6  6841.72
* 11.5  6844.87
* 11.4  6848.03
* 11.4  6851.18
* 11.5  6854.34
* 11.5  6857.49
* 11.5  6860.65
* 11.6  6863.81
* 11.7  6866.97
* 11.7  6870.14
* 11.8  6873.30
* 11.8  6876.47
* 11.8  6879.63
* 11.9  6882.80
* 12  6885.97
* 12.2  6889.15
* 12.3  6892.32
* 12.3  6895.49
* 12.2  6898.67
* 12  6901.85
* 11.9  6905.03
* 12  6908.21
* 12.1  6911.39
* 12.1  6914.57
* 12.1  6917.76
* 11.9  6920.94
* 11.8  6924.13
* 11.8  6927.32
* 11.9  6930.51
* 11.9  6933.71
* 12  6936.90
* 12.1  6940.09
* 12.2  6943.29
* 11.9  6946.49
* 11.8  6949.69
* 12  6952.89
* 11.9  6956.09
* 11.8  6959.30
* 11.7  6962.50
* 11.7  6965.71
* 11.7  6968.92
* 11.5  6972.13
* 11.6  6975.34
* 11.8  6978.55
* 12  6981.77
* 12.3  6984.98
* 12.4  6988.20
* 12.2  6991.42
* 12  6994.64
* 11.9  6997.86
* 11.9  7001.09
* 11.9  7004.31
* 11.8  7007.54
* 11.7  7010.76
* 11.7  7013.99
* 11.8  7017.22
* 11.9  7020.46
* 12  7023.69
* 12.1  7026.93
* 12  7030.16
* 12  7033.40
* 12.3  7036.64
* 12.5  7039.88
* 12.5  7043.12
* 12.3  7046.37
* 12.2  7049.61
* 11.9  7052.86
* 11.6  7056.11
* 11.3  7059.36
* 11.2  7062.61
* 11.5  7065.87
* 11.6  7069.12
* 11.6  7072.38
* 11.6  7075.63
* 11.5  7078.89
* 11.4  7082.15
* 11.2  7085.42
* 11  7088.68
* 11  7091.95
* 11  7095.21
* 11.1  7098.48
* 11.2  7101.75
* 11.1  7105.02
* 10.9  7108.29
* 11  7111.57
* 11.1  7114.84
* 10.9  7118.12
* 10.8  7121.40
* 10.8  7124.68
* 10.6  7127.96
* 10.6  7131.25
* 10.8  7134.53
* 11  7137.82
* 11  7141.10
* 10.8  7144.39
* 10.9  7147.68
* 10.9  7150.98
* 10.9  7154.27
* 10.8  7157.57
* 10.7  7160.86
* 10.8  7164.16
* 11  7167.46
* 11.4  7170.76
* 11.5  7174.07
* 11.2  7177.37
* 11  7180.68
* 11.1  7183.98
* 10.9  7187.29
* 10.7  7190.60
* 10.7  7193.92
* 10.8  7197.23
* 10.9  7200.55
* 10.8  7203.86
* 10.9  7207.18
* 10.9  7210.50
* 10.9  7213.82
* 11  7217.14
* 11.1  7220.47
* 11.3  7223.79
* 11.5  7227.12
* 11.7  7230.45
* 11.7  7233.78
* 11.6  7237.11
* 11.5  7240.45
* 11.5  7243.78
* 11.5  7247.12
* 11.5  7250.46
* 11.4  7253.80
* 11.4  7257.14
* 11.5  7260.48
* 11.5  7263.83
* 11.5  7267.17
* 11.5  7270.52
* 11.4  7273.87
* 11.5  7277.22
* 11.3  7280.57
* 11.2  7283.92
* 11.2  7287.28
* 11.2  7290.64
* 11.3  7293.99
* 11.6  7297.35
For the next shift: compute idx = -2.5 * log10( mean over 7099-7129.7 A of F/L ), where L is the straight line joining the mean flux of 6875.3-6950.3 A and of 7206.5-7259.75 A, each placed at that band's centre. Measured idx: 0.06 mag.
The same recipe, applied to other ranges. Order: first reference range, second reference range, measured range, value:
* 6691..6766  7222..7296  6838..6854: 0.018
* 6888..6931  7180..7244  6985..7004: -0.027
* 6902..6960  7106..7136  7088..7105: -0.008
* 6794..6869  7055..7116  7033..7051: -0.092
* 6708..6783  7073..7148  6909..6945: -0.054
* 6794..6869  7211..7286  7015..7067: -0.038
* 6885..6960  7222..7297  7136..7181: 0.060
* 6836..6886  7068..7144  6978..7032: -0.062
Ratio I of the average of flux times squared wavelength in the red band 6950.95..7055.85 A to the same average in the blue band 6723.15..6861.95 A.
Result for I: 1.09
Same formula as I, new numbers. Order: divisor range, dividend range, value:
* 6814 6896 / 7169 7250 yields 1.05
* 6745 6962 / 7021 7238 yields 1.03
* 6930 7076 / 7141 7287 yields 1.00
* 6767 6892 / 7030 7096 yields 1.07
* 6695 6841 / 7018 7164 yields 1.06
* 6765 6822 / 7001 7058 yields 1.10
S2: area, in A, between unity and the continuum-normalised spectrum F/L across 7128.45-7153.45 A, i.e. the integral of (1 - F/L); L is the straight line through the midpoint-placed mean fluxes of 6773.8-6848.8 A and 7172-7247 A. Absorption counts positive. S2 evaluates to 0.90 A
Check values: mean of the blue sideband 11.7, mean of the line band 10.8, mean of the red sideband 11.2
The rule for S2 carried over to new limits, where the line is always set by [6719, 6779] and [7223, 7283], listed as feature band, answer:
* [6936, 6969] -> -0.67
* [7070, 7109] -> 1.18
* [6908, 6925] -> -0.48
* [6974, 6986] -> -0.28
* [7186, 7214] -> 1.67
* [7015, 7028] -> -0.35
